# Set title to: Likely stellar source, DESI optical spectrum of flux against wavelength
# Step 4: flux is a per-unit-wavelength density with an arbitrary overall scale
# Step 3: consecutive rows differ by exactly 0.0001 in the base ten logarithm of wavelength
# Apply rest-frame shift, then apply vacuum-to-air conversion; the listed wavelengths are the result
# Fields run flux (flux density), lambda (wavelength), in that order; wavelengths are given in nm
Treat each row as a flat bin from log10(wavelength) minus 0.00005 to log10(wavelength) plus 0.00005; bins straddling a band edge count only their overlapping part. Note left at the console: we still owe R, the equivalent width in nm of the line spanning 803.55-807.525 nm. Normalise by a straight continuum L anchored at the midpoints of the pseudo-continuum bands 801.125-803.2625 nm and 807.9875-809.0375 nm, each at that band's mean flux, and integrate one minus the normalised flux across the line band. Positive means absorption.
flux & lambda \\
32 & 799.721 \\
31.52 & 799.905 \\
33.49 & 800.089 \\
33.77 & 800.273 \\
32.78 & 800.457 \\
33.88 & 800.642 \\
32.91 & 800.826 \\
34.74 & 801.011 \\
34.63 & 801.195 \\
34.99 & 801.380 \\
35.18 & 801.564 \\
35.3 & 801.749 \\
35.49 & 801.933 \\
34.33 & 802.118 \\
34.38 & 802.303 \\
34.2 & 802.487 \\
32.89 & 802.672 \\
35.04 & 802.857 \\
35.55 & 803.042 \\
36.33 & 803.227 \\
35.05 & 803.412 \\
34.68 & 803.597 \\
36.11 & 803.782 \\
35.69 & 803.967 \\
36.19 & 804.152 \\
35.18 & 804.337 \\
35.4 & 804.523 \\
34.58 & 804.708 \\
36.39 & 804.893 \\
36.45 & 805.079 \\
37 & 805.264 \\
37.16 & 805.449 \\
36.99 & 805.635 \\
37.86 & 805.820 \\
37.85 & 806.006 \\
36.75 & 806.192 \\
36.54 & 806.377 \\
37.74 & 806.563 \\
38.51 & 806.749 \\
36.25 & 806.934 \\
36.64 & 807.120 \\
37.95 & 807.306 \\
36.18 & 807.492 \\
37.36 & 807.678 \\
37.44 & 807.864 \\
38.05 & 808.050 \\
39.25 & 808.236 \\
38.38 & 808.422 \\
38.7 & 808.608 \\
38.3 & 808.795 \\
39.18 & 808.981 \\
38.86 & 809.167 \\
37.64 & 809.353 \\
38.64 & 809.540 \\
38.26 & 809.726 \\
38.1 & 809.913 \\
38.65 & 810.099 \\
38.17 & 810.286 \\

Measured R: 0.03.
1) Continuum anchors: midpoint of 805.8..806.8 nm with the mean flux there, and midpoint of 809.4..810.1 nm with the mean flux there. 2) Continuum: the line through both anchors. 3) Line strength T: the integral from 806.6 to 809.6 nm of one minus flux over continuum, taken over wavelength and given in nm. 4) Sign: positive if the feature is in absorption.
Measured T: 0.00 nm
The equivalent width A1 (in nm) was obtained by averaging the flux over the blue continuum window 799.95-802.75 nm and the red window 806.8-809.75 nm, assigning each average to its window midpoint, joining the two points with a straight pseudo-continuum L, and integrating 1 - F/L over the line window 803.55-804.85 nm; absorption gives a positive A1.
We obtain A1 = 0.009 nm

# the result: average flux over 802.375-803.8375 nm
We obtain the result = 35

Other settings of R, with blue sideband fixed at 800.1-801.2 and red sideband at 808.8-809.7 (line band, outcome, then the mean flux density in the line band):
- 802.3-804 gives 0.006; 35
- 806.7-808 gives 0.011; 37.2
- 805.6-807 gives -0.017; 37.4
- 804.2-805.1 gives 0.010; 35.5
